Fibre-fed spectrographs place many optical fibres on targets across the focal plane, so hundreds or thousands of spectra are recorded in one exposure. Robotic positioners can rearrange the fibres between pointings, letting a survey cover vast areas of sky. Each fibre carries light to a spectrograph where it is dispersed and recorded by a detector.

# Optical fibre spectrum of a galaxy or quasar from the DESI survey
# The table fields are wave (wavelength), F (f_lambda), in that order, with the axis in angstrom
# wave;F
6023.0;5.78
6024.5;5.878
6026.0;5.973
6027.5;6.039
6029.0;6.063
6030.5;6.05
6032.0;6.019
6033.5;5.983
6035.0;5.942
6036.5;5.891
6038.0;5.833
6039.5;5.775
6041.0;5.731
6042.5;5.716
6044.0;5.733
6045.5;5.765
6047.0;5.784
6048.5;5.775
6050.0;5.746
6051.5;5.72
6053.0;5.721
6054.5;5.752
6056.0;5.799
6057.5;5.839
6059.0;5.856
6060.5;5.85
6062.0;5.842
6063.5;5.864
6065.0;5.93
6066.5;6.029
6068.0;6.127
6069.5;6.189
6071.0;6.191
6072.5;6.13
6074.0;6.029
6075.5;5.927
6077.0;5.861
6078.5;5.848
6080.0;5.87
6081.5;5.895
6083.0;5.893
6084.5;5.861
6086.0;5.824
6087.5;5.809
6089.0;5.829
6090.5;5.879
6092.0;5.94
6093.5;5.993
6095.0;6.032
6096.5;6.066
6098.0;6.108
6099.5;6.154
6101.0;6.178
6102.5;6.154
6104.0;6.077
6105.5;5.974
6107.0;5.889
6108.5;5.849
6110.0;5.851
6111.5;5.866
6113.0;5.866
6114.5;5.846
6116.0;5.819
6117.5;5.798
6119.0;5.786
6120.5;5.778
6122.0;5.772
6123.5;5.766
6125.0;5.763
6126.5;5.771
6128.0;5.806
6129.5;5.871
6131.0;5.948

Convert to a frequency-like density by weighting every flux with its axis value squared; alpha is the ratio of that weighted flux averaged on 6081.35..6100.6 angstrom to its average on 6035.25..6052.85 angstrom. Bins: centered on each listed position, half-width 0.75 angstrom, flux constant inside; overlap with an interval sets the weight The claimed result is 1.05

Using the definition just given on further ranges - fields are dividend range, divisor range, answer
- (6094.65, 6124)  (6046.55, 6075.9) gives 1.02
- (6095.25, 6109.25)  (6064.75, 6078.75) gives 1.01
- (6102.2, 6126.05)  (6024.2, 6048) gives 1.02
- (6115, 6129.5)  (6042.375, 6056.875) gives 1.03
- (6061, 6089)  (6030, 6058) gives 1.03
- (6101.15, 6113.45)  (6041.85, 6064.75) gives 1.05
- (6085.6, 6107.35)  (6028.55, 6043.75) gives 1.04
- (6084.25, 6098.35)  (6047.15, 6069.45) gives 1.02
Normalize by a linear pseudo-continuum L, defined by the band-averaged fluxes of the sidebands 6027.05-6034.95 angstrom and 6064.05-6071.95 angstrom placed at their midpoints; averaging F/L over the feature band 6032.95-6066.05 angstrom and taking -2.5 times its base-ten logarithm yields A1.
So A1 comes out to 0.04 mag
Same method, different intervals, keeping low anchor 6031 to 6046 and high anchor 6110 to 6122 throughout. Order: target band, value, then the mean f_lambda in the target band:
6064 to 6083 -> -0.030 mag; 6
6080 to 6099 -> -0.018 mag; 5.93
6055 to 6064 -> 0.000 mag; 5.84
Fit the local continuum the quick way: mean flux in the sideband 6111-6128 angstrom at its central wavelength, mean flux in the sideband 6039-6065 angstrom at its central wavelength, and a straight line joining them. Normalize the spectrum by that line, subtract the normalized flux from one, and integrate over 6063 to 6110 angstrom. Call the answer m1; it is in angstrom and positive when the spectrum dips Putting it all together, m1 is -1.5 angstrom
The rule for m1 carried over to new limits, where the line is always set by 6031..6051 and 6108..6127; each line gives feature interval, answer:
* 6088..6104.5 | -0.6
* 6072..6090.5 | -0.2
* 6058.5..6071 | -0.3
